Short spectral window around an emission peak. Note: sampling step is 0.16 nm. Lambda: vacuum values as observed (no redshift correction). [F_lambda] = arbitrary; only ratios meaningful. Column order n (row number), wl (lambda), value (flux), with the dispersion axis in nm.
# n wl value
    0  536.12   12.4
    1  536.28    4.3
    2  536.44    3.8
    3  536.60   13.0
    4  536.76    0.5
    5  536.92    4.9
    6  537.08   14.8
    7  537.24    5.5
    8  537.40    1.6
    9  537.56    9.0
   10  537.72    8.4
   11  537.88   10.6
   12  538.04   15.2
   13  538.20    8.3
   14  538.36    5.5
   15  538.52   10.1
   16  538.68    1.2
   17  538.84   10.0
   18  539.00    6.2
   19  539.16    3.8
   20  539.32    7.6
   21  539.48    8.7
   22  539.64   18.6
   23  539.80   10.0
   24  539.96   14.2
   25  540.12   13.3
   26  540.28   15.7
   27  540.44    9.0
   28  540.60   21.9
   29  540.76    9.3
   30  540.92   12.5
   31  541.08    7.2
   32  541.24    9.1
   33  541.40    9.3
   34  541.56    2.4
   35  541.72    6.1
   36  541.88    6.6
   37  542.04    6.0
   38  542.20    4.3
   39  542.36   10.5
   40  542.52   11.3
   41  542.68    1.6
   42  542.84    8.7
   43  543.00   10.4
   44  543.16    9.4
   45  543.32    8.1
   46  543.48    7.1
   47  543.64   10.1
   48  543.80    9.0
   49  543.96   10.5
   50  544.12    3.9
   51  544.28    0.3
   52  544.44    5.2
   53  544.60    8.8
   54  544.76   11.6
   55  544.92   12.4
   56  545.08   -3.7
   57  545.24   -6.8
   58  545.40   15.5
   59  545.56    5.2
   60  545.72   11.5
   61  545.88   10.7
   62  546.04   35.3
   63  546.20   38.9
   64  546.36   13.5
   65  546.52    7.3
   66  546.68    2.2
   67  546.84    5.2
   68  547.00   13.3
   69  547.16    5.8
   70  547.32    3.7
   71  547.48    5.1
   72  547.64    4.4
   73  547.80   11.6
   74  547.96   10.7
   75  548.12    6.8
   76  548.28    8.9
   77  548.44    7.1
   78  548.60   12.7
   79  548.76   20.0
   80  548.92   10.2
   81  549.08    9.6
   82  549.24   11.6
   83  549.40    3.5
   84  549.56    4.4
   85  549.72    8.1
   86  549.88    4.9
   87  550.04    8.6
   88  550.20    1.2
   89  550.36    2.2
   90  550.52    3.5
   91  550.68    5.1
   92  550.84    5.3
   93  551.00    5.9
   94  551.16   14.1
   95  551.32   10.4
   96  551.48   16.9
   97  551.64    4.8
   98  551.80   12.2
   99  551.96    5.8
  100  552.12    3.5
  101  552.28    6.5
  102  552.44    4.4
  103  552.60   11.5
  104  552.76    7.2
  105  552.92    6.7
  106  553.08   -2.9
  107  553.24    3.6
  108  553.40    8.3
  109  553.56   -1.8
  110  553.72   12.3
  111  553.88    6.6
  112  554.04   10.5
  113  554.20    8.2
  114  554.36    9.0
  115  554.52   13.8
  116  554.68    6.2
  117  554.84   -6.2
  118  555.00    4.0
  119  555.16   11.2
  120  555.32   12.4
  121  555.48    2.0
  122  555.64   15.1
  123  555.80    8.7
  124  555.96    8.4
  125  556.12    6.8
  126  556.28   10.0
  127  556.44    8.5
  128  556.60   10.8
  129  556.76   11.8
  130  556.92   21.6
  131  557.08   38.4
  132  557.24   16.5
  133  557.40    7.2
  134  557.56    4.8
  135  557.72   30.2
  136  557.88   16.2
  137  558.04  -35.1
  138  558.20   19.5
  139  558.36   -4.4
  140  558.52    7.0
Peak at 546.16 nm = H-beta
